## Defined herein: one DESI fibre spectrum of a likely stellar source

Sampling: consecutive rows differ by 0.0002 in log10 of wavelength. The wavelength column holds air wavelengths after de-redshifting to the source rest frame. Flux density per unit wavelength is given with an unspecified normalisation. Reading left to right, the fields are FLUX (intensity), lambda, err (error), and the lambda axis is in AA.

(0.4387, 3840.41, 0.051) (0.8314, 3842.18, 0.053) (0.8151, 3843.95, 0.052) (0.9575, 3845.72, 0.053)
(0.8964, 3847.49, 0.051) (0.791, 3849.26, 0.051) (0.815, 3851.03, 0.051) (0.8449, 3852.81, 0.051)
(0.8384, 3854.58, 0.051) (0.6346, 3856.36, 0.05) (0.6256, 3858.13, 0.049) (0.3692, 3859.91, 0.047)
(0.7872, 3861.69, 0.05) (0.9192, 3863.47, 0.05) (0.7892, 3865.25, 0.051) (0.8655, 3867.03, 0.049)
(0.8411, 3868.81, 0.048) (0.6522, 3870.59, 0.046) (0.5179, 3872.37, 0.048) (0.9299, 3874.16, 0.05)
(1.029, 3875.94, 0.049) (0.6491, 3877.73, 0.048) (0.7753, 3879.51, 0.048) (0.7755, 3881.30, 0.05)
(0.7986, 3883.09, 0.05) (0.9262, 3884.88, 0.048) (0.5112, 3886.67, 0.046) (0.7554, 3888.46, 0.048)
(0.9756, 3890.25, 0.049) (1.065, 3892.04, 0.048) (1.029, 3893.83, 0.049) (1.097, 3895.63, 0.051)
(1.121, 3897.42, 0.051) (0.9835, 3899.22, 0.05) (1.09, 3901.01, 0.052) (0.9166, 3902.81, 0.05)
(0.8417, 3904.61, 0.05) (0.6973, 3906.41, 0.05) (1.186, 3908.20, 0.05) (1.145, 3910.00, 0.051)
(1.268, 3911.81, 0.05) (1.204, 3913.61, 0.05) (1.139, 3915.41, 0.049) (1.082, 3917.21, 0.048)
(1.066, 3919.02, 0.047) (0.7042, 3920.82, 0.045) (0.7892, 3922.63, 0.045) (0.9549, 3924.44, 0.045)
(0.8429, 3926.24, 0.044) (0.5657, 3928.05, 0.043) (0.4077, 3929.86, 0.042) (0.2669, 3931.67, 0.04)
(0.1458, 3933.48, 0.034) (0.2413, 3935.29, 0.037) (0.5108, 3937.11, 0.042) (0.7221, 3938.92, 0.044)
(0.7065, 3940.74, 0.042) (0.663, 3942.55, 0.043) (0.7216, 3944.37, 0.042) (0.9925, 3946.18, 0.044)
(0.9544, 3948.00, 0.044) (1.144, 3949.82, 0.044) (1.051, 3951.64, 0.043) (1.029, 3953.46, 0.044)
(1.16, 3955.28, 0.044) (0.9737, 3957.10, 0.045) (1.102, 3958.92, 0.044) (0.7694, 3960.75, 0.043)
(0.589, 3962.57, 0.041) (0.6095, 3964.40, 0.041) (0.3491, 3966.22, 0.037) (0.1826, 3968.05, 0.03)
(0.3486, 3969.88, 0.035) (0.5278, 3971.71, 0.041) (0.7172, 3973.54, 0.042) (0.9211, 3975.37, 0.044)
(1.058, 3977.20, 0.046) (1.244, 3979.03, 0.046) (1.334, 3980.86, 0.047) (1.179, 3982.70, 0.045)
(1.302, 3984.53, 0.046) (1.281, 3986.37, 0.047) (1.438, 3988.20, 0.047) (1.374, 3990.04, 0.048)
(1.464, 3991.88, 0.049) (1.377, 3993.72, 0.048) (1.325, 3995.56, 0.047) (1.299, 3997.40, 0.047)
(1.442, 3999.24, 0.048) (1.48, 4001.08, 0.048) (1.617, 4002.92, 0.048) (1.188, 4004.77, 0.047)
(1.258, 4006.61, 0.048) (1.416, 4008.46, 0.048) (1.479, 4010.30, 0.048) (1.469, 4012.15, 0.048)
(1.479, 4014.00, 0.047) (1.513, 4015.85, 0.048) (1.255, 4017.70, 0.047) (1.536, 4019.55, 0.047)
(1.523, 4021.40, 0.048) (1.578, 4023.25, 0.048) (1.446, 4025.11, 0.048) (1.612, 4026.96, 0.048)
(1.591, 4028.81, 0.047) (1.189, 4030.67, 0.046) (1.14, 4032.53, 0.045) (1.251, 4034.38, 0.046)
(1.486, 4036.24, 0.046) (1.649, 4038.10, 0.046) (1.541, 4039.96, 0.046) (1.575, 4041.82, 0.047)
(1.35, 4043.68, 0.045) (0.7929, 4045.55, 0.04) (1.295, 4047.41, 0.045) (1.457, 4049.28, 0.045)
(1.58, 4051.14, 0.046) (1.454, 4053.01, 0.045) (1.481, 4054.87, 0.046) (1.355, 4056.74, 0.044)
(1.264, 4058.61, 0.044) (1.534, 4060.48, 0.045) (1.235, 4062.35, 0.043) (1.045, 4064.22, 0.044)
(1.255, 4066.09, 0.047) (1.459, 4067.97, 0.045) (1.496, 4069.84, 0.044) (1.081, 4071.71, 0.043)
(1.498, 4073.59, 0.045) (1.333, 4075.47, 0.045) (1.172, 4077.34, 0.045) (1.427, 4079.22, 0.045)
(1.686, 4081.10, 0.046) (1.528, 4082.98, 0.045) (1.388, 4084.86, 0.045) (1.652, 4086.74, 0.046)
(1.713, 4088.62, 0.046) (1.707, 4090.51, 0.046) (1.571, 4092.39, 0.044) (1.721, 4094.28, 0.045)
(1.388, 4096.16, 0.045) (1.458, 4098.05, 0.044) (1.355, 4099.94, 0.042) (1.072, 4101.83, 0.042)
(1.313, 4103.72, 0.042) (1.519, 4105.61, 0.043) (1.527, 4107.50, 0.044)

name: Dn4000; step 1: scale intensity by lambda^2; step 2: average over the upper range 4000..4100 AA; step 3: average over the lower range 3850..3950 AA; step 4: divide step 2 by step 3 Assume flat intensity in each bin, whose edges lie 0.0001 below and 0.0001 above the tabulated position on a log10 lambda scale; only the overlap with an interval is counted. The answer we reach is 1.9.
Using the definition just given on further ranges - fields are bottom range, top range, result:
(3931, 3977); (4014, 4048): 2.08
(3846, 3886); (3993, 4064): 1.96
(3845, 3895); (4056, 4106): 1.97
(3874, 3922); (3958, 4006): 1.16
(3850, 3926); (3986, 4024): 1.71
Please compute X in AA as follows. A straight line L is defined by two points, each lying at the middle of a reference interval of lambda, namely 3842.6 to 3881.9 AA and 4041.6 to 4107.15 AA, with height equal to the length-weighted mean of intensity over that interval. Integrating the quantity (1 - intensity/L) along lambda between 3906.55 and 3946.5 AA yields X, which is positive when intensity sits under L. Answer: 7.3 AA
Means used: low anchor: 0.779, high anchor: 1.41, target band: 0.782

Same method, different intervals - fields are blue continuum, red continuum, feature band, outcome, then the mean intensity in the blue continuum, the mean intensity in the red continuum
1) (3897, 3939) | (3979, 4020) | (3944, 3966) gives 3.3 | 0.827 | 1.38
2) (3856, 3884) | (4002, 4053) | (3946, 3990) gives 8.8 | 0.75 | 1.42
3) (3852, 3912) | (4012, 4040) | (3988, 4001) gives -0.7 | 0.856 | 1.45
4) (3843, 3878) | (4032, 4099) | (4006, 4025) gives -2.9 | 0.781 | 1.42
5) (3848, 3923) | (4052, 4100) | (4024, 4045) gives -1.8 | 0.879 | 1.43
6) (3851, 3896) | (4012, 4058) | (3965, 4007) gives 4.4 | 0.797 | 1.42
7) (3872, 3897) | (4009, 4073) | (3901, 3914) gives -1.3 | 0.857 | 1.4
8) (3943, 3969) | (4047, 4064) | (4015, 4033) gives -3.5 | 0.827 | 1.39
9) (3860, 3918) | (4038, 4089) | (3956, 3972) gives 7.2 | 0.91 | 1.4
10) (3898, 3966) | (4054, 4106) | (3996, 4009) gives -3.1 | 0.84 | 1.42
